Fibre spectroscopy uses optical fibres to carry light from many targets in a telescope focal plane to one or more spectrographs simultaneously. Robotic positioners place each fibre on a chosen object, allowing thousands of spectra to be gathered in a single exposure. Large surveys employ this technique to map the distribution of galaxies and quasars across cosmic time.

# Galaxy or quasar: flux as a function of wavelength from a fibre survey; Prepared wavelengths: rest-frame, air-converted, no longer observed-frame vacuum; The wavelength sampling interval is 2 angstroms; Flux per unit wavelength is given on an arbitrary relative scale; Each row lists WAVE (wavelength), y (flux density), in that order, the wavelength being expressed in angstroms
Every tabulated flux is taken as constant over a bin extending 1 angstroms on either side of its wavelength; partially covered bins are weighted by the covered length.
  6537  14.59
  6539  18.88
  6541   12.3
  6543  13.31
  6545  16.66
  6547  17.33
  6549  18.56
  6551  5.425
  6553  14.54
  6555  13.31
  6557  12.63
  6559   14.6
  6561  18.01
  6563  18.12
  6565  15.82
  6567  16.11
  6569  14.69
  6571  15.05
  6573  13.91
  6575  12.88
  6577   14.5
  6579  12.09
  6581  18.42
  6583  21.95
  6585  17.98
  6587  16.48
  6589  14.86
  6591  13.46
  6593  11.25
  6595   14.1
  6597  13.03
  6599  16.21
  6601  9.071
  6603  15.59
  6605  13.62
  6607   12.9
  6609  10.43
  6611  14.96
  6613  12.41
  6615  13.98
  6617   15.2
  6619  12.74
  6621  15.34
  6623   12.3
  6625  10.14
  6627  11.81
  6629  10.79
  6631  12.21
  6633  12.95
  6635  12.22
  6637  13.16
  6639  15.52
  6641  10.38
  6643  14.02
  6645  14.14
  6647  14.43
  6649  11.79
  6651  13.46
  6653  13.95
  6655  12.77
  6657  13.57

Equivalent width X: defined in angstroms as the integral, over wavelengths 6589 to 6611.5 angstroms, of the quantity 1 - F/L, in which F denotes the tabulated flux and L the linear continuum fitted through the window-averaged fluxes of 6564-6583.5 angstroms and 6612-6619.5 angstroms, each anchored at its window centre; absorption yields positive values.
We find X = 1.7 angstroms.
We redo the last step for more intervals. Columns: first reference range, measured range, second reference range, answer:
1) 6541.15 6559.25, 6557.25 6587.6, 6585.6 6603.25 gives -4.56 angstroms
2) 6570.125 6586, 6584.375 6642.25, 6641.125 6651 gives 5.11 angstroms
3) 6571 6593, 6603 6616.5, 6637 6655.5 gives 1.14 angstroms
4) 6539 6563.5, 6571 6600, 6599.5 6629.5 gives -2.97 angstroms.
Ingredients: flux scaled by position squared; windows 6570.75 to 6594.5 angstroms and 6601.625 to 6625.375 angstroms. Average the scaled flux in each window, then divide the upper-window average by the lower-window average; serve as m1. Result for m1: 0.88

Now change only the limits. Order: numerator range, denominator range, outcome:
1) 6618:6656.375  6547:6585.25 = 0.86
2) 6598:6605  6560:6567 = 0.80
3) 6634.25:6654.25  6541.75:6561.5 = 0.96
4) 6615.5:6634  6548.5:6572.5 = 0.88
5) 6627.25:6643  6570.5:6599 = 0.85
